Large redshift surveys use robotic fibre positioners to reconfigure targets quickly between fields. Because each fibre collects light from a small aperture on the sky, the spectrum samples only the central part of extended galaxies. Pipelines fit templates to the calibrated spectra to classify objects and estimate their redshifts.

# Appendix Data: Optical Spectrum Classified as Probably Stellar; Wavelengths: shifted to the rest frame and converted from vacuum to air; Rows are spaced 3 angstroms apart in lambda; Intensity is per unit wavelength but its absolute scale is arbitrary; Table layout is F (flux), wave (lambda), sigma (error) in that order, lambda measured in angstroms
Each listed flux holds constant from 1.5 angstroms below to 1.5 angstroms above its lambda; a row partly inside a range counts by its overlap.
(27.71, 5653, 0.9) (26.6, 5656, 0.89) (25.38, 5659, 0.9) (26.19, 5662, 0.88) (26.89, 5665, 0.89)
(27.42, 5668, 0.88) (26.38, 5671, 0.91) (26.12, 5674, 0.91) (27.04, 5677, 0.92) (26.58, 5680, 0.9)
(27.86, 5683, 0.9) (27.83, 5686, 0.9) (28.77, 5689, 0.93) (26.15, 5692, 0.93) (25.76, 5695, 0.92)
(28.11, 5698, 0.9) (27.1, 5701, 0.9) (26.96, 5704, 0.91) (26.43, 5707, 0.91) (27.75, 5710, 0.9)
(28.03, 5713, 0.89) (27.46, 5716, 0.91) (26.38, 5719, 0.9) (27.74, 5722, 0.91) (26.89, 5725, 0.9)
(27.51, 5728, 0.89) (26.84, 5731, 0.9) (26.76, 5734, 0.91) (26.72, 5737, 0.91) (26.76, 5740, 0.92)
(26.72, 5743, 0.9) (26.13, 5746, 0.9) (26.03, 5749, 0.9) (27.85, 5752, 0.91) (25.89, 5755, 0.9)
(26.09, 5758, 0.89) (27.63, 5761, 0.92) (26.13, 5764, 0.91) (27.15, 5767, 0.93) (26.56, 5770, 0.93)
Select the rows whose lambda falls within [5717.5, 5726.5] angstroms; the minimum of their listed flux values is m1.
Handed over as 26.38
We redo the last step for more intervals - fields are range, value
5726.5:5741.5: 26.72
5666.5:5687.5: 26.12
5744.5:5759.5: 25.89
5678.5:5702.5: 25.76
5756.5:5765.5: 26.09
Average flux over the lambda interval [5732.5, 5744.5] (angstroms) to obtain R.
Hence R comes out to 26.7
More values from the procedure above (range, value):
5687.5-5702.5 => 27.2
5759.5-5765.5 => 26.9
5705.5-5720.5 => 27.2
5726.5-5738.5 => 27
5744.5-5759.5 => 26.4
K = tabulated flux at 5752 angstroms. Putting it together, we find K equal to 27.85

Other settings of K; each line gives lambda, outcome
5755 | 25.89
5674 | 26.12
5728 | 27.51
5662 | 26.19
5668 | 27.42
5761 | 27.63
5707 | 26.43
